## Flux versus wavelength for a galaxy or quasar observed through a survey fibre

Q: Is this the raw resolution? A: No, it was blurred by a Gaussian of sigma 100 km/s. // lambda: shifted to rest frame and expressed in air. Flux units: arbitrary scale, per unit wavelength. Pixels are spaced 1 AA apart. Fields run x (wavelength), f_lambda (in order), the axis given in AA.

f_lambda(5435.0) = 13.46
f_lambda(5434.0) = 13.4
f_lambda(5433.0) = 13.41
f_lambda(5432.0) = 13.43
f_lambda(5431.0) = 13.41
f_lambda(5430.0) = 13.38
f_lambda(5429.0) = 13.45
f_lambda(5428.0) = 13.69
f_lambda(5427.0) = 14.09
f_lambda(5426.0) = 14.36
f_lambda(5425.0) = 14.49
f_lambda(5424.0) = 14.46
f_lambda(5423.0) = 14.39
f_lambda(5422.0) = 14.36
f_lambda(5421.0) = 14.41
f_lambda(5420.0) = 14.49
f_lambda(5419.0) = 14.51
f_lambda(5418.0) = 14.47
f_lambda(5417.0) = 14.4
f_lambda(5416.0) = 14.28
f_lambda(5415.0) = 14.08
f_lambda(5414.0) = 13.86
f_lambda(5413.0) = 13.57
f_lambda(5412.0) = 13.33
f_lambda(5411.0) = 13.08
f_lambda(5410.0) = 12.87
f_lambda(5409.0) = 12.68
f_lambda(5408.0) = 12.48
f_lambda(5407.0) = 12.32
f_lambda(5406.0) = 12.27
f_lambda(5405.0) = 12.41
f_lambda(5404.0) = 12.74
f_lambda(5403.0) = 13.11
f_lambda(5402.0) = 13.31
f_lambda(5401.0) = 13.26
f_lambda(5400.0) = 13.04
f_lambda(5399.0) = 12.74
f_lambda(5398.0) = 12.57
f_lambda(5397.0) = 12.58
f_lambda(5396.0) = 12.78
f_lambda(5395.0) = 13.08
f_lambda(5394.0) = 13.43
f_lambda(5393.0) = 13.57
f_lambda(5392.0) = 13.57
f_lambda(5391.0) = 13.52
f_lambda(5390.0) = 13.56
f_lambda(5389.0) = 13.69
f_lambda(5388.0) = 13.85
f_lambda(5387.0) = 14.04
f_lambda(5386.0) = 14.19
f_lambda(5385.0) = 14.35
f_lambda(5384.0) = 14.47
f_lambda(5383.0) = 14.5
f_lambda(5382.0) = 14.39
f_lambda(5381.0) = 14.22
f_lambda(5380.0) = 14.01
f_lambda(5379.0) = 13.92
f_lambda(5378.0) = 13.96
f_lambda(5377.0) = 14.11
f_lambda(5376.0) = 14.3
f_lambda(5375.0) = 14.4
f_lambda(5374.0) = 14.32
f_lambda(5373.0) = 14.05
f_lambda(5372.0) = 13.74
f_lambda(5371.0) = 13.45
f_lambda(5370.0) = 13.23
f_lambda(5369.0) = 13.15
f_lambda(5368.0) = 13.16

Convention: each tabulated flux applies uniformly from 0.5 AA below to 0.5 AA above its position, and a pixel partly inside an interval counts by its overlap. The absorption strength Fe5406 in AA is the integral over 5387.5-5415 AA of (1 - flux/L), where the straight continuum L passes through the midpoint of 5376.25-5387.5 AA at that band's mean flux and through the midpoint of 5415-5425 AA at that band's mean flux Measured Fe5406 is 2.31 AA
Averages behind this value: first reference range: 14.2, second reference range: 14.4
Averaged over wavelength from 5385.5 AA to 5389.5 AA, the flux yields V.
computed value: 13.9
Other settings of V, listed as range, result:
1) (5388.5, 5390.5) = 13.6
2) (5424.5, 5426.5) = 14.4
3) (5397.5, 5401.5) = 12.9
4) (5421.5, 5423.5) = 14.4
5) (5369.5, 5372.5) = 13.5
